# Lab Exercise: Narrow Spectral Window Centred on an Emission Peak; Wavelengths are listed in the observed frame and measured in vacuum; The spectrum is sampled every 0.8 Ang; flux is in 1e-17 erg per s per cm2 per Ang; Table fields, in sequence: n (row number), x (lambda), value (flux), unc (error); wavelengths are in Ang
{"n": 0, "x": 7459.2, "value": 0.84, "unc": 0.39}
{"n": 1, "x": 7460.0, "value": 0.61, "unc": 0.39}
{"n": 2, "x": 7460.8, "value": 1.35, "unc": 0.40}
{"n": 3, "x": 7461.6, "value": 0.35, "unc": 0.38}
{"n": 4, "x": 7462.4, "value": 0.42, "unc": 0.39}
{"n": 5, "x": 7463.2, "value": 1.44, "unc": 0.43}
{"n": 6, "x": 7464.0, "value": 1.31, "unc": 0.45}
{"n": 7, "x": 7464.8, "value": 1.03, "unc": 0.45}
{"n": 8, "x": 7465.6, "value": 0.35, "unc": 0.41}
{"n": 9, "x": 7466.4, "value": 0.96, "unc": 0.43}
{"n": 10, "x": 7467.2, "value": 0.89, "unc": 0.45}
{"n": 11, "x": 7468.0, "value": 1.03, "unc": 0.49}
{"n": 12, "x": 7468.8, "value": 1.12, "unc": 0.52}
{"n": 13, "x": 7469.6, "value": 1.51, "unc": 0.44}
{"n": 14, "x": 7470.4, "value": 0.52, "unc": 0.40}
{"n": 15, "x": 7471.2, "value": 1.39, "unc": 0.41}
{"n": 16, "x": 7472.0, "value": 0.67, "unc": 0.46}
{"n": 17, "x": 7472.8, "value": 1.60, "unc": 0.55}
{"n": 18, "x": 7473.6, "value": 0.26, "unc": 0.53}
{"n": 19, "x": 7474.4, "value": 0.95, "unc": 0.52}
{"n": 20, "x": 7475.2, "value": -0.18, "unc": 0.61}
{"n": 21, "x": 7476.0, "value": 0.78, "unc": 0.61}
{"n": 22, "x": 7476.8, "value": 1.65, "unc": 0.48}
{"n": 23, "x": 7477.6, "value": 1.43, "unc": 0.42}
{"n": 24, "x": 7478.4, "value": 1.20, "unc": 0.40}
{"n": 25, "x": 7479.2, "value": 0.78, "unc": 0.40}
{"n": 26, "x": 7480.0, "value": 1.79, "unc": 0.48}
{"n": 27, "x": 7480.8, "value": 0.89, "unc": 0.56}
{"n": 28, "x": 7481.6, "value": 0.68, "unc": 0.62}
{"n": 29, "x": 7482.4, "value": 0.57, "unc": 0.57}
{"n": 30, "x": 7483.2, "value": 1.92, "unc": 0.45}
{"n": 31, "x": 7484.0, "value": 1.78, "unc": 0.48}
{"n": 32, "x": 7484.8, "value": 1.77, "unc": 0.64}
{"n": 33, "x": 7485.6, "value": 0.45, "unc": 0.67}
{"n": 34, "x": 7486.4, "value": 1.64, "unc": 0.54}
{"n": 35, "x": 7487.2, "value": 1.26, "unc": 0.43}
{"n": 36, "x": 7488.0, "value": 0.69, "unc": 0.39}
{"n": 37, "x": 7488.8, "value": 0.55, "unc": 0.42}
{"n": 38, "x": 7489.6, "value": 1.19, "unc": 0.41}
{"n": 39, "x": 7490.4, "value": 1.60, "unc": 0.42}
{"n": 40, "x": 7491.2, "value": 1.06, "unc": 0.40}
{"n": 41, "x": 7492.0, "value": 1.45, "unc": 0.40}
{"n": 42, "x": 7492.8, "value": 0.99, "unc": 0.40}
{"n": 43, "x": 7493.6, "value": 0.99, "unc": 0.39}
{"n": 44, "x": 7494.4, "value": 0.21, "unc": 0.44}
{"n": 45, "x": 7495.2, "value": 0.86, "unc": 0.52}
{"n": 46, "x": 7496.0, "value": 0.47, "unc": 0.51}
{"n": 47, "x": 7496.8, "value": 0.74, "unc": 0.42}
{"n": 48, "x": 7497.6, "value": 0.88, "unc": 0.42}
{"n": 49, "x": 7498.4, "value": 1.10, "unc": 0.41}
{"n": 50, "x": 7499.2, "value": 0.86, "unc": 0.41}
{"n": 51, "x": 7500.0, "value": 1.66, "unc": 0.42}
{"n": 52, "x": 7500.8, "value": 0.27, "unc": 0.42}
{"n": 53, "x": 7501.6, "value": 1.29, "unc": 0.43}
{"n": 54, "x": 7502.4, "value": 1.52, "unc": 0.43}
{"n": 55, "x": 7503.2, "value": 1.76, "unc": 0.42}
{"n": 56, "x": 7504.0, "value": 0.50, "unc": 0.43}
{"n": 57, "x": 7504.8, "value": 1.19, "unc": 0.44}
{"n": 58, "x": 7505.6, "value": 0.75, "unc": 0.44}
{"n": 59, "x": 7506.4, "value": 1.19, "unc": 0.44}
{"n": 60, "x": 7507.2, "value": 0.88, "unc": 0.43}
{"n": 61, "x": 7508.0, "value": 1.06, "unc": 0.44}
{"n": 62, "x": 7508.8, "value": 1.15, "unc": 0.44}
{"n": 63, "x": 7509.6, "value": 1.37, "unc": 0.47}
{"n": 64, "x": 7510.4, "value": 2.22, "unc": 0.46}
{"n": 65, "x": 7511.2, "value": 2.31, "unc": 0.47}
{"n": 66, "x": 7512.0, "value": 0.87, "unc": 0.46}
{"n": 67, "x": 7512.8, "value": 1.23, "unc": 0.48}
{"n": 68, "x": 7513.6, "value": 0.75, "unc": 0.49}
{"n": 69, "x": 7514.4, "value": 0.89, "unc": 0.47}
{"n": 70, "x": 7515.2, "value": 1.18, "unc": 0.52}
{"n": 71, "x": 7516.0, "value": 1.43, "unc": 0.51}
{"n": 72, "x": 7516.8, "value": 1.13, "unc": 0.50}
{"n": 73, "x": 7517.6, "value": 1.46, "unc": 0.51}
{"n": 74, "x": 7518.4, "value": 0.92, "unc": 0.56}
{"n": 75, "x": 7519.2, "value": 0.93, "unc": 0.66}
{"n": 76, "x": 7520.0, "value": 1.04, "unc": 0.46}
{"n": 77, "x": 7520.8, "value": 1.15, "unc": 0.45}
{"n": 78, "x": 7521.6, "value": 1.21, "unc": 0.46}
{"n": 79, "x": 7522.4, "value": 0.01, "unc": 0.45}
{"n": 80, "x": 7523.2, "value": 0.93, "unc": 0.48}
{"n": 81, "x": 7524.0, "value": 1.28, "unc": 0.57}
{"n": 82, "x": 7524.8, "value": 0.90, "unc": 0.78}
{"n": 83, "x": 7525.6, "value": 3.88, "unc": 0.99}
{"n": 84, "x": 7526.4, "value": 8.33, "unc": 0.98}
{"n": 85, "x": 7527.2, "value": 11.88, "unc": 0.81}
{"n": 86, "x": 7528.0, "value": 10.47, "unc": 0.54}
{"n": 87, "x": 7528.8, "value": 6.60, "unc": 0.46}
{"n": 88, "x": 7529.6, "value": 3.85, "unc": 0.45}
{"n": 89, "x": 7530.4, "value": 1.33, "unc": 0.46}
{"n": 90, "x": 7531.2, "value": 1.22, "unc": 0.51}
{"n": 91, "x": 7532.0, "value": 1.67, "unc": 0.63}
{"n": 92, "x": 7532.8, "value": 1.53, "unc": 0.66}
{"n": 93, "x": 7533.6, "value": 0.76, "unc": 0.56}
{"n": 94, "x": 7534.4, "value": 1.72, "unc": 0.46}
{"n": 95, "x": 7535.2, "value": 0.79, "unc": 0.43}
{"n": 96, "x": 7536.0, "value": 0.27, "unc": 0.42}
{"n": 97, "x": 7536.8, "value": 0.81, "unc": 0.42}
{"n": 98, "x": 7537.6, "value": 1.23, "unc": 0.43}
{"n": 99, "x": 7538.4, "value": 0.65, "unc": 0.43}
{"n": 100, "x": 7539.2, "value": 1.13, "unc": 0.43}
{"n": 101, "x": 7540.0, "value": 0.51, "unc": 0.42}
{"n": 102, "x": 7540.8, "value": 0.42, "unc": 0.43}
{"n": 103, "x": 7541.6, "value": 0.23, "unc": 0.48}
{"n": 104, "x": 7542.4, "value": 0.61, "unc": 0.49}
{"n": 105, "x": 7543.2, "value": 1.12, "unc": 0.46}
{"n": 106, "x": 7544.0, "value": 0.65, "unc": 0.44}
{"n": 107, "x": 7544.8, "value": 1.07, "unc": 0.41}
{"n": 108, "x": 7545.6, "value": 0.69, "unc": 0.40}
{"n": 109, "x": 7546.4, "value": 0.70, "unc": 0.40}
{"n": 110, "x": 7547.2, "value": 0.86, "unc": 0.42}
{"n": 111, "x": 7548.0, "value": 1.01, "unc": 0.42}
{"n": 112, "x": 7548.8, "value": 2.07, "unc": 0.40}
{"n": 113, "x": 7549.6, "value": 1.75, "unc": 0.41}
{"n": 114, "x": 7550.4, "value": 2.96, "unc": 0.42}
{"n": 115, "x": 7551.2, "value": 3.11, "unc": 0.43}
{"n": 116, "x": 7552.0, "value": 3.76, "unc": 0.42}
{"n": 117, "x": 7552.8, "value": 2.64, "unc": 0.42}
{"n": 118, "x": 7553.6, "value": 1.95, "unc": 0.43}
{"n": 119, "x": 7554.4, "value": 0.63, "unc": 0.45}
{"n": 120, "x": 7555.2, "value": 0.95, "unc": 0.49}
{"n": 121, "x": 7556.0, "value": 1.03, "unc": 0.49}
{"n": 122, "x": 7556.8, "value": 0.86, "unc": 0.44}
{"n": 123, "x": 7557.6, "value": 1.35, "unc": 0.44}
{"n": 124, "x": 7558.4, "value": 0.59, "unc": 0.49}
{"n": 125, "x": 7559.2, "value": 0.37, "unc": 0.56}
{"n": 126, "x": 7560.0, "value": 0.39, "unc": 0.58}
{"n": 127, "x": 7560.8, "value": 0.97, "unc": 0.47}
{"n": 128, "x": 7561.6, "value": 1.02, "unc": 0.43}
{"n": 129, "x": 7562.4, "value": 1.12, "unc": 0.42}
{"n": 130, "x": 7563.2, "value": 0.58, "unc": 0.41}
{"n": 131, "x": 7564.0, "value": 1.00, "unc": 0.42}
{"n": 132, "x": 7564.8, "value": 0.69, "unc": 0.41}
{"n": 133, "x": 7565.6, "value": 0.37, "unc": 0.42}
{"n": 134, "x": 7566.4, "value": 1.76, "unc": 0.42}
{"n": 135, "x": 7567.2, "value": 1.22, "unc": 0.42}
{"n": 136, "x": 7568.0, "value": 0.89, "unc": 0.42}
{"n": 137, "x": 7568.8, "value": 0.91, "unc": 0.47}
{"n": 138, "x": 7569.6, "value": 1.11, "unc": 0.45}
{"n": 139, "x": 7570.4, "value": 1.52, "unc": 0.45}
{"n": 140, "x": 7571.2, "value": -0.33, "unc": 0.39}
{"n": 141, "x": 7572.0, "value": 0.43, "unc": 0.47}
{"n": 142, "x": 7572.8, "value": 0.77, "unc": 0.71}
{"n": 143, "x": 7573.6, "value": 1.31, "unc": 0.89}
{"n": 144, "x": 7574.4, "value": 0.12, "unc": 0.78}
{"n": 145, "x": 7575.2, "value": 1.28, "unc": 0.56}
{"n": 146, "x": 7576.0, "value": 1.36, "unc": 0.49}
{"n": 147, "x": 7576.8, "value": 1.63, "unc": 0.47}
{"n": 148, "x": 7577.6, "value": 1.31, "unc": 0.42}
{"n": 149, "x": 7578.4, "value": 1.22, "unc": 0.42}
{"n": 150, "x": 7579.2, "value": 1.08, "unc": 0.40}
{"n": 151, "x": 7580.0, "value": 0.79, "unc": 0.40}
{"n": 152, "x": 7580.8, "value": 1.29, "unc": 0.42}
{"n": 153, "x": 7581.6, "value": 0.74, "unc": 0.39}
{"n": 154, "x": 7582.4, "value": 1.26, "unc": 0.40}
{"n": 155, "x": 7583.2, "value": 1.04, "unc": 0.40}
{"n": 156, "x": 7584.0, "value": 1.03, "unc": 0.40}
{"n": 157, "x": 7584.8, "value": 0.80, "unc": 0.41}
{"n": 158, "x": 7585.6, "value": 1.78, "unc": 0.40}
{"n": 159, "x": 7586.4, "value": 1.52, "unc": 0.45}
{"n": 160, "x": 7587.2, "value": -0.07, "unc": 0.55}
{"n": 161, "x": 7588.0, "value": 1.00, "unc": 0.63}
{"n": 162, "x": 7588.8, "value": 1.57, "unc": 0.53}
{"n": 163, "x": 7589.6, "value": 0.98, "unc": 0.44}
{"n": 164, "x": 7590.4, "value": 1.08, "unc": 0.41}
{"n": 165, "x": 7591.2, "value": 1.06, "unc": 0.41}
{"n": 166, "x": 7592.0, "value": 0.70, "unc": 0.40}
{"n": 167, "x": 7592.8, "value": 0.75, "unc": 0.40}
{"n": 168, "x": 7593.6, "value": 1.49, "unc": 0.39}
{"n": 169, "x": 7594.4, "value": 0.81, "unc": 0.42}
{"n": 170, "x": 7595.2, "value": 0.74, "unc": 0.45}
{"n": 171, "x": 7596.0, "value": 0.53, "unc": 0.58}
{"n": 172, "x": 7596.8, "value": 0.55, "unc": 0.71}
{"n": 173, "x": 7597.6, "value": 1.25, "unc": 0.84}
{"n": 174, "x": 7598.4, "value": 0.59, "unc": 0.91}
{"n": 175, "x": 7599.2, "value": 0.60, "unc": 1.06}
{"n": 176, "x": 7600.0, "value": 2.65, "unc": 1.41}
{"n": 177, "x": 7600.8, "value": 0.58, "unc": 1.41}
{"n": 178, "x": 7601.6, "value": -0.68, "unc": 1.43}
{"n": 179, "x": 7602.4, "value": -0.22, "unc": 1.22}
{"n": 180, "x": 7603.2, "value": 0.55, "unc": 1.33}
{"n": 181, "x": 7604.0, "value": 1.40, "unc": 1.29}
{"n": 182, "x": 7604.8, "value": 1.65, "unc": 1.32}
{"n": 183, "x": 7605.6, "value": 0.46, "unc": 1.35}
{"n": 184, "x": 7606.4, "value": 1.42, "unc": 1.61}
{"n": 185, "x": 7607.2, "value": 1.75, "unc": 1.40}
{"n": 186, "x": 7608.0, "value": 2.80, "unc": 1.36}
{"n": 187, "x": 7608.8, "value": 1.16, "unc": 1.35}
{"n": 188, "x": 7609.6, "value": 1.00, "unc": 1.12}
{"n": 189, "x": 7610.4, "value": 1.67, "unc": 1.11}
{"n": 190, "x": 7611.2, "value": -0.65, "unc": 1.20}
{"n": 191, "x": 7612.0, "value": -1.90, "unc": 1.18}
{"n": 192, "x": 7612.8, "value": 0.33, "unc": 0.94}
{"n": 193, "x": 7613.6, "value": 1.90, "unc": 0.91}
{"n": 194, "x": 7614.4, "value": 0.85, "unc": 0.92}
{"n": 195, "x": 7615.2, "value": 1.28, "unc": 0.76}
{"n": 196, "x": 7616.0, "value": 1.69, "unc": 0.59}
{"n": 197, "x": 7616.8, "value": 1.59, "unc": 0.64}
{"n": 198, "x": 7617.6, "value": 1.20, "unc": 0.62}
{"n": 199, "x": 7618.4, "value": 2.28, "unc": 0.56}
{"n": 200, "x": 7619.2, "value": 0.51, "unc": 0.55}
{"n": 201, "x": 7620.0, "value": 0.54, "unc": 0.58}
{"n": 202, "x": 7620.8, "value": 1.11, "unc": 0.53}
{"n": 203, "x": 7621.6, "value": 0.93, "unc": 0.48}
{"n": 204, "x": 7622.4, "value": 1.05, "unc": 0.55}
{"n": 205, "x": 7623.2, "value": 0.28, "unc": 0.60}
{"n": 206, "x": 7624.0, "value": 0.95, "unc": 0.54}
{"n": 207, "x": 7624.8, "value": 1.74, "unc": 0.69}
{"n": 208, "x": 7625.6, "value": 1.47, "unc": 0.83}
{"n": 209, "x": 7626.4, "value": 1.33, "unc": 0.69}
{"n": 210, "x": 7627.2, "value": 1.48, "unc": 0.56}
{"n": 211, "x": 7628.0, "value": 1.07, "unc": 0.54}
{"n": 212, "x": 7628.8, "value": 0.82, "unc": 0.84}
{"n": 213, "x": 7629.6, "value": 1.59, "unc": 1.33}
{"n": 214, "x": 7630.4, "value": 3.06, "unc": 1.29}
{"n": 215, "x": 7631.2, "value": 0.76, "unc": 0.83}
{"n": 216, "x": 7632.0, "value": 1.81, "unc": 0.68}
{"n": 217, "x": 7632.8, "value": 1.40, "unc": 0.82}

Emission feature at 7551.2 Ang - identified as [N II] 6583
